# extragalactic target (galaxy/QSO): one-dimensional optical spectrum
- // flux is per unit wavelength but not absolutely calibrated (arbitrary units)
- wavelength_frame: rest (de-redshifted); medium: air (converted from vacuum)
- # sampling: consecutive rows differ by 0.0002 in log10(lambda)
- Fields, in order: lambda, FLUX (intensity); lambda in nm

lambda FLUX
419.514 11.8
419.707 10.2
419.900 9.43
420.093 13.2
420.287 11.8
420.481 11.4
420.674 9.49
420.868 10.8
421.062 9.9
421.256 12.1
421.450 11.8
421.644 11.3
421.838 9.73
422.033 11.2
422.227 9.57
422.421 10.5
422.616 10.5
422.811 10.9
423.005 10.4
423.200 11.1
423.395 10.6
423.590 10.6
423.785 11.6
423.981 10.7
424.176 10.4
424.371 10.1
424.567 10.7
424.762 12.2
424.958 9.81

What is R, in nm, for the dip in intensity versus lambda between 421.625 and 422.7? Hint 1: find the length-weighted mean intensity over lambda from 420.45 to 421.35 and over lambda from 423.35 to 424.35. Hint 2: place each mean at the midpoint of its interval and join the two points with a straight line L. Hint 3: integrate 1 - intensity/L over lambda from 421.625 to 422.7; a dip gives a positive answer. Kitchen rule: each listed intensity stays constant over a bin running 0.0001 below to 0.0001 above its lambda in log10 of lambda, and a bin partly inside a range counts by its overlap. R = 0.03 nm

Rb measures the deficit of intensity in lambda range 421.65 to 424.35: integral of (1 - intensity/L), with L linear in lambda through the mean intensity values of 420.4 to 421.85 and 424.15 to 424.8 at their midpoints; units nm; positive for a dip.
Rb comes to 0.053 nm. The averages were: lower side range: 10.9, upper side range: 10.8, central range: 10.6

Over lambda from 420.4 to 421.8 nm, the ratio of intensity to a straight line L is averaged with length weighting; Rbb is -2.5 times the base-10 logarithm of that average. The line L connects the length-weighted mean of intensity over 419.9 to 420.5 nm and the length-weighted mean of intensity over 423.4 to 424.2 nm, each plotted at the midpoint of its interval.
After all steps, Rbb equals 0.06 mag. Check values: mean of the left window 11.8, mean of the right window 10.8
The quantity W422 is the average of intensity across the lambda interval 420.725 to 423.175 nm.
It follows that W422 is 10.7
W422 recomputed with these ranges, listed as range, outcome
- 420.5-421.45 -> 10.8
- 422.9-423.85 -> 10.8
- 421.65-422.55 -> 10.4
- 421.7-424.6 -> 10.6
